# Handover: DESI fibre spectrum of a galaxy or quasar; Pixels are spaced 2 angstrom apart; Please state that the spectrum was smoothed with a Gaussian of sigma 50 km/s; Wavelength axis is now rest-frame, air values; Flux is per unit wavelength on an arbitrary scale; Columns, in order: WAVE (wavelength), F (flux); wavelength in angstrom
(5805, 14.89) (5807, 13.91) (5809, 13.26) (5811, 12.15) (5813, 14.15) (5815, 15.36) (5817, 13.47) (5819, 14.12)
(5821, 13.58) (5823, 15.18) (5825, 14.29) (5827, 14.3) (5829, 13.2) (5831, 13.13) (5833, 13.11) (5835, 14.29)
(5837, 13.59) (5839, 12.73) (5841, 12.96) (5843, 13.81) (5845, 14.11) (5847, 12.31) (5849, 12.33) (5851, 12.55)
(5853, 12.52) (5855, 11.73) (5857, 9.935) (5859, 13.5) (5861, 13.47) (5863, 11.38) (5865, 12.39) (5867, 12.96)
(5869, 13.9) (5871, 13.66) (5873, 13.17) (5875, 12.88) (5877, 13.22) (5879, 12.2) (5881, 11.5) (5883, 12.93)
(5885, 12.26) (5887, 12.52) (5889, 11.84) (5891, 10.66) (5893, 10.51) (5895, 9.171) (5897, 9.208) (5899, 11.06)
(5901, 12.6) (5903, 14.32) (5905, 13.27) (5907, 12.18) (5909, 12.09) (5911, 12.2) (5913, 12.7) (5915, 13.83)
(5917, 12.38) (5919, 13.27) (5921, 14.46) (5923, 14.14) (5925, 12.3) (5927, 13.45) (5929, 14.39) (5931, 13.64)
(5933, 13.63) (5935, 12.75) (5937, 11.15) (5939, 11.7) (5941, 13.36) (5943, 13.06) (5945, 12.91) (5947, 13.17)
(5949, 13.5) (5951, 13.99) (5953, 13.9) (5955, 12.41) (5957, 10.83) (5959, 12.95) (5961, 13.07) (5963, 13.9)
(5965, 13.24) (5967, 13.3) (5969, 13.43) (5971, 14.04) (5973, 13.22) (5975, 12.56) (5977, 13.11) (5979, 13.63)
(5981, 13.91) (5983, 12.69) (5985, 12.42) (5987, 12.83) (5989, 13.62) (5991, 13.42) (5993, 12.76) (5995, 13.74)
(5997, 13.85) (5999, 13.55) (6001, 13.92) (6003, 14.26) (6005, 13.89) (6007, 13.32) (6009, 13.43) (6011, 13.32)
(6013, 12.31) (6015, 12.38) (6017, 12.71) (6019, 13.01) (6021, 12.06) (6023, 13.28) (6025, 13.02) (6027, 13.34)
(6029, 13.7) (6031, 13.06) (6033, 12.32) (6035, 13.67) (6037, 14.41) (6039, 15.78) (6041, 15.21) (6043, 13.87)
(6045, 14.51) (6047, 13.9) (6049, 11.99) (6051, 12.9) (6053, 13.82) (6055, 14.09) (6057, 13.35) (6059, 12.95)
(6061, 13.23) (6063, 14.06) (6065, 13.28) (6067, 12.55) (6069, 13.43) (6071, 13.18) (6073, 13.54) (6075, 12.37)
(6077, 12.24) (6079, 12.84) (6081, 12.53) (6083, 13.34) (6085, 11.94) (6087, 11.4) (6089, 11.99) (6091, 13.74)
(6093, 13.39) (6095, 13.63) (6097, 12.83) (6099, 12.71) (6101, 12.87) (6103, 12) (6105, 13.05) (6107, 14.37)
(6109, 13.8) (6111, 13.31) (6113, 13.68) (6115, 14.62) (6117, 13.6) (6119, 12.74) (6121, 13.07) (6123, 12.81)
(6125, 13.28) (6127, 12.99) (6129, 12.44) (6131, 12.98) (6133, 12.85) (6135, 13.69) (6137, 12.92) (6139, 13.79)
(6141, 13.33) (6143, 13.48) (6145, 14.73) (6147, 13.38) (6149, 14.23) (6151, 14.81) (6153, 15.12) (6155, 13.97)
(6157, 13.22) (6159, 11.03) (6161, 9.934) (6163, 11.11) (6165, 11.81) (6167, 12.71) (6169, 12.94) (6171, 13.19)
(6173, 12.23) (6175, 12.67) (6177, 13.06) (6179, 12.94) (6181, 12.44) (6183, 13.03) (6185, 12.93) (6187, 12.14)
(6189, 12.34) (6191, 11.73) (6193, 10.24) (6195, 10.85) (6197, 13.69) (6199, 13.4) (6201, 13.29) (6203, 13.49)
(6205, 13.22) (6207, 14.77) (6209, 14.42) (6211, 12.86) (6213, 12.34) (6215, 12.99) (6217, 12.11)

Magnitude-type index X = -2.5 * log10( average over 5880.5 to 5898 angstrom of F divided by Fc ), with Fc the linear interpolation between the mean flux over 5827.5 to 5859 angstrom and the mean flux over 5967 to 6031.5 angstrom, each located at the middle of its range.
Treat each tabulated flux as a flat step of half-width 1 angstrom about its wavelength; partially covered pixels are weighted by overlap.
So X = 0.16 mag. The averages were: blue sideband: 12.9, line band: 11.2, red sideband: 13.2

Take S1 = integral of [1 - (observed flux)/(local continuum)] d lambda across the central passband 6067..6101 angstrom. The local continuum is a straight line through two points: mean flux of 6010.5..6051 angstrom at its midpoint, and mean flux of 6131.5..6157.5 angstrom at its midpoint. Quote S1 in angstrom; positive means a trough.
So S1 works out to 1.9 angstrom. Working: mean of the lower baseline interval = 13.4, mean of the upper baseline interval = 13.8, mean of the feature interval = 12.8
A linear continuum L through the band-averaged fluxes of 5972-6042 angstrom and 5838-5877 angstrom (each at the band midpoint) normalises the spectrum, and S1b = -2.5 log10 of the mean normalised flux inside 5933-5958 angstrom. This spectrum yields 0.03 mag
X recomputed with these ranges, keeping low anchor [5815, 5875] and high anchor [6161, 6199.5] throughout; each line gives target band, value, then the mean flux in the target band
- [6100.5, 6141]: -0.07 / 13.2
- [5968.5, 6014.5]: -0.04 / 13.3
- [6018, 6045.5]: -0.08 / 13.6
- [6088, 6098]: -0.05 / 13.1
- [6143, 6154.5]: -0.16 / 14.3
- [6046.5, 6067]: -0.06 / 13.3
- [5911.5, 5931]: -0.03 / 13.4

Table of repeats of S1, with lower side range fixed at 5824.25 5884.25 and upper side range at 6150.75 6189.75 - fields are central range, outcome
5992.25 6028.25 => -1.3 angstrom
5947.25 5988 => -1.0 angstrom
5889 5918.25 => 2.3 angstrom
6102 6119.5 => -1.1 angstrom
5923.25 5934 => -0.6 angstrom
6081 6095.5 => 0.0 angstrom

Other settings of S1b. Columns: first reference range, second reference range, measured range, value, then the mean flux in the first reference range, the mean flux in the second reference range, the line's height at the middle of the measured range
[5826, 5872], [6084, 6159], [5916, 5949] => -0.006 mag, 13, 13.3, 13.1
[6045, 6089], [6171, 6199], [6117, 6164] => -0.043 mag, 13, 12.4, 12.6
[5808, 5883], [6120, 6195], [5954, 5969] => 0.014 mag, 13.1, 12.8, 13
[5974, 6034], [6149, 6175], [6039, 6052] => -0.066 mag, 13.2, 12.7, 13.1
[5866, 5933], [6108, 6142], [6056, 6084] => 0.004 mag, 12.6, 13.3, 13.1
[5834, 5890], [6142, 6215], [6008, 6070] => -0.047 mag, 12.7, 12.9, 12.8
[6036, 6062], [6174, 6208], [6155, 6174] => 0.070 mag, 13.8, 12.7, 12.9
